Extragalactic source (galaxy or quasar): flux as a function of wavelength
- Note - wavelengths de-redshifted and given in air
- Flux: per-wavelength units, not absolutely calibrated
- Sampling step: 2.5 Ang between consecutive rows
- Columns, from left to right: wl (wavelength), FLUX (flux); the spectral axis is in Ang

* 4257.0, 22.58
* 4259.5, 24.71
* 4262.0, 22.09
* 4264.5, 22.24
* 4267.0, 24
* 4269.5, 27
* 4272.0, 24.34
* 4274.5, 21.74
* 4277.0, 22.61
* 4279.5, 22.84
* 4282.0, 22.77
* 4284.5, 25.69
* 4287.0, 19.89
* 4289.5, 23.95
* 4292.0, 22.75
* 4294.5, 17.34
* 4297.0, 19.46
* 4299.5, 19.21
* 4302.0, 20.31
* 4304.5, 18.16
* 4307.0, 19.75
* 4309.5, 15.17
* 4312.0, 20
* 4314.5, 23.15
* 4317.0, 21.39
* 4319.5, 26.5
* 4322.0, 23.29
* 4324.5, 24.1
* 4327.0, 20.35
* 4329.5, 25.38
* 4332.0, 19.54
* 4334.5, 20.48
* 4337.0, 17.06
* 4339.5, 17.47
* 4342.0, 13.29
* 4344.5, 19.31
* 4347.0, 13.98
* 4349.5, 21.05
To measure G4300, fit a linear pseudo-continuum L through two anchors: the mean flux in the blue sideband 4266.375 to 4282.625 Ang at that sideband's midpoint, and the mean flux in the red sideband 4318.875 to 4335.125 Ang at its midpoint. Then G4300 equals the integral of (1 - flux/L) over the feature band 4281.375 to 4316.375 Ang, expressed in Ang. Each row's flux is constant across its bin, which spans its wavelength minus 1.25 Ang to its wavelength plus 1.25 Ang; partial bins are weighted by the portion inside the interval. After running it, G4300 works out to 4.1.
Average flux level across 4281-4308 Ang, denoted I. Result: 20.8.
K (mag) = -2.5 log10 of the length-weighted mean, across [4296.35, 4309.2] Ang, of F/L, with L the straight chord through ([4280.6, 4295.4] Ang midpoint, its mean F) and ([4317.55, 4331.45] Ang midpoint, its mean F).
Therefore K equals 0.19 mag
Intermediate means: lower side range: 22.2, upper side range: 23.6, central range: 19.1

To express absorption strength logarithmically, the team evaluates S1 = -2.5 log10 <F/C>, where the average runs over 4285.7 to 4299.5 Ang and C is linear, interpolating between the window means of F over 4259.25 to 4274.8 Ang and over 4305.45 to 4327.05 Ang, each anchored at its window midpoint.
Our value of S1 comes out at 0.104 mag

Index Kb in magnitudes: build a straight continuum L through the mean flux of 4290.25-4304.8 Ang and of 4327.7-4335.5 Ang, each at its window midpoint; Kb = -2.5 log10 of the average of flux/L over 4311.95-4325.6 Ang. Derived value -0.11 mag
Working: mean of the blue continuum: 19.8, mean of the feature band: 23.3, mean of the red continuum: 21.7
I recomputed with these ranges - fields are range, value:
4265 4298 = 22.7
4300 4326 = 21.1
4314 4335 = 22.7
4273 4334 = 21.5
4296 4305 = 19.4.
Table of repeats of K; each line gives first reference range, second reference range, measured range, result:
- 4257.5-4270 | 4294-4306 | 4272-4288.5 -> -0.06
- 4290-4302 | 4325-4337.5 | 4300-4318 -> 0.04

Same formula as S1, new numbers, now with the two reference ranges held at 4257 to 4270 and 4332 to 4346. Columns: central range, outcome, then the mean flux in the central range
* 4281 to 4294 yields -0.04 mag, 22.7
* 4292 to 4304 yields 0.08 mag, 19.4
